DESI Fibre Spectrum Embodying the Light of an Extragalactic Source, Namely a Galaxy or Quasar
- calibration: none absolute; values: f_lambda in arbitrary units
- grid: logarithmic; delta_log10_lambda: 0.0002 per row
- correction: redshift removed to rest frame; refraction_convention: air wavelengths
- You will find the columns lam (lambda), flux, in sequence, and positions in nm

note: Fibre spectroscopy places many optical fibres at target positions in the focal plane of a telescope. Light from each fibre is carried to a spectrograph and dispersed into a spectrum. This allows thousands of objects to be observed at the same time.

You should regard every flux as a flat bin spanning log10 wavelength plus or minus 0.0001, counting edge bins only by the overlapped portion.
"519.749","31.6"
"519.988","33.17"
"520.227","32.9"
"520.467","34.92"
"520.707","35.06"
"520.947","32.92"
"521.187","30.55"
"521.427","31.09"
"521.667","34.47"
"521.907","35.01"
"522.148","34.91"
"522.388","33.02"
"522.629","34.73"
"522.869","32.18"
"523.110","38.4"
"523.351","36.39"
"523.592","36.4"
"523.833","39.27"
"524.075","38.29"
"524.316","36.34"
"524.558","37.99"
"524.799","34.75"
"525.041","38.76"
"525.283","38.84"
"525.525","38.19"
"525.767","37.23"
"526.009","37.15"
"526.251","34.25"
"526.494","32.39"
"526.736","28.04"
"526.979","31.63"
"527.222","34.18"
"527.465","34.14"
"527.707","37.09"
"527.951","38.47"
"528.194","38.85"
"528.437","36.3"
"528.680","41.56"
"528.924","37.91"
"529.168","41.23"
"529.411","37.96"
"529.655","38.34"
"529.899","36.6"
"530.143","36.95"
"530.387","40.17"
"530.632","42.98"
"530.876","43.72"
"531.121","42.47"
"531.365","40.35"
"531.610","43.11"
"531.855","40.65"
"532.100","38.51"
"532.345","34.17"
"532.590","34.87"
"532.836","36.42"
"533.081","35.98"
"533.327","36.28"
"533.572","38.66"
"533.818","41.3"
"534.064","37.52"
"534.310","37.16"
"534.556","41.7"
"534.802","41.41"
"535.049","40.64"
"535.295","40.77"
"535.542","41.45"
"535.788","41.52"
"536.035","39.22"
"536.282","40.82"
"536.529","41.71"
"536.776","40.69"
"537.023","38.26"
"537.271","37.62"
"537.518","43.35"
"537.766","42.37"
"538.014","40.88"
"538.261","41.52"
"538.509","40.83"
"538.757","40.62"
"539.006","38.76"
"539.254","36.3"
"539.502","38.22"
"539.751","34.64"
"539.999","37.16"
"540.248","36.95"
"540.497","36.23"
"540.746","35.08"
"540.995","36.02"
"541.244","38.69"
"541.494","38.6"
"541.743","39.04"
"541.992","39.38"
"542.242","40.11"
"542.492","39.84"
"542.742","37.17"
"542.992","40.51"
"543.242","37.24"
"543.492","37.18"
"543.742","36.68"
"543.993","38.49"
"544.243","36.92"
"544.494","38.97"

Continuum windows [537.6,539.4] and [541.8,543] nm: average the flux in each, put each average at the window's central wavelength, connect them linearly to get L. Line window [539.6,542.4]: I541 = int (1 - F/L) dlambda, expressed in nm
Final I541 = 0.15 nm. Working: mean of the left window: 40.2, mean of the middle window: 37.5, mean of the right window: 39.3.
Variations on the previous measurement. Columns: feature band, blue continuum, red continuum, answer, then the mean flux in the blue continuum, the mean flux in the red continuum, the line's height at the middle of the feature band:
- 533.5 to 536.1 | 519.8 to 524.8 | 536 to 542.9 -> -0.16 nm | 34.9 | 38.9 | 37.8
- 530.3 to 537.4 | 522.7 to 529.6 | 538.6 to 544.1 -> -0.46 nm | 36.6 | 37.9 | 37.2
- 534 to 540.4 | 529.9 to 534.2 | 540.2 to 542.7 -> -0.21 nm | 39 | 38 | 38.4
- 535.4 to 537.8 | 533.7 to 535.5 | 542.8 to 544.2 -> -0.06 nm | 40.1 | 37.9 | 39.6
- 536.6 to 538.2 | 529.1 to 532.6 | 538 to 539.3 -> -0.03 nm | 39.6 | 39.9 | 39.9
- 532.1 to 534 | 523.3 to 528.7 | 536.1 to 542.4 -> 0.04 nm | 36.3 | 39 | 37.7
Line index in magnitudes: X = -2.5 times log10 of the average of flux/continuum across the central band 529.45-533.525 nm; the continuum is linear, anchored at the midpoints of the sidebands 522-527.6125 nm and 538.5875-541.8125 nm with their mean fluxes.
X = -0.07 mag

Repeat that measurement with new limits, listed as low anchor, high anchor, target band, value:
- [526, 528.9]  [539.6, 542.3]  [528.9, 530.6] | -0.09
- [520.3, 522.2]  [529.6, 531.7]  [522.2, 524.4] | -0.03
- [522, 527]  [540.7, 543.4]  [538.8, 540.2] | 0.02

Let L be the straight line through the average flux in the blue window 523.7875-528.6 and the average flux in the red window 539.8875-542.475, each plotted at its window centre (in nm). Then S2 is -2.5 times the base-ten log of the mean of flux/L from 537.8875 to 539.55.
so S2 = -0.06 mag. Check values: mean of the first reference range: 36.1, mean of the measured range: 39.7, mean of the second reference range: 37.8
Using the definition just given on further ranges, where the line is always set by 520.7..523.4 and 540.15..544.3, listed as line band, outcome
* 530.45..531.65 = -0.18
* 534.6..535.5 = -0.13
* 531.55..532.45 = -0.09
